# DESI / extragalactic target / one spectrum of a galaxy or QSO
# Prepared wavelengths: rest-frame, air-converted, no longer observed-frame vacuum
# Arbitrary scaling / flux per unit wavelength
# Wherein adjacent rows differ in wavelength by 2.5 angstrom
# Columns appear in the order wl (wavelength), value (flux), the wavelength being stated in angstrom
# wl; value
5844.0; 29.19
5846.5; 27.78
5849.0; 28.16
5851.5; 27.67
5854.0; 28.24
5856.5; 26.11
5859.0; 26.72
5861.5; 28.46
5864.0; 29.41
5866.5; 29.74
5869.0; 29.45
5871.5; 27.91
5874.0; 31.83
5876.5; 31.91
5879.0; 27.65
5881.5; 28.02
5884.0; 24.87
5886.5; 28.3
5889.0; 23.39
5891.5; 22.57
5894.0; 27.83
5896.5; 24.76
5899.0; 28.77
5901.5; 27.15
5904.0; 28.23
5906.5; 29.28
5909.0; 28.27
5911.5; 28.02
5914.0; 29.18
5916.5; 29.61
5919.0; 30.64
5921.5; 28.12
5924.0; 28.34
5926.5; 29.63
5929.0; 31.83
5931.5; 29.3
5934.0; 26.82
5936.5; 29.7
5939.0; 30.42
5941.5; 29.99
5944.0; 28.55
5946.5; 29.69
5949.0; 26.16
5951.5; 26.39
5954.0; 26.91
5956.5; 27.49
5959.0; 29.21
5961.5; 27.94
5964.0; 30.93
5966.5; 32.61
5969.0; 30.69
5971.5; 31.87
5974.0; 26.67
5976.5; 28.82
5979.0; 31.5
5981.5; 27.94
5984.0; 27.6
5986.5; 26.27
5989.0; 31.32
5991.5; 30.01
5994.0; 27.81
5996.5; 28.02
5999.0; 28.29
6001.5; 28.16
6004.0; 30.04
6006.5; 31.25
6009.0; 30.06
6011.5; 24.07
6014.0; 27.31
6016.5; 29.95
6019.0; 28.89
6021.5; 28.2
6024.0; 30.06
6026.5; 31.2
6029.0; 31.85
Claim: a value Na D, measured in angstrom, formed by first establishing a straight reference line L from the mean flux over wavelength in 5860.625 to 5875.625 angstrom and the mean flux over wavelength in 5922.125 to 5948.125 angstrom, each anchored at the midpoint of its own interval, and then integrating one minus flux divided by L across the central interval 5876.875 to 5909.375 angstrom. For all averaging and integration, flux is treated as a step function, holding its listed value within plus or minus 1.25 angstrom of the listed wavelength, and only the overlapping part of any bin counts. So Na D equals 2.8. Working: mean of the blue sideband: 29.6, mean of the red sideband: 29.3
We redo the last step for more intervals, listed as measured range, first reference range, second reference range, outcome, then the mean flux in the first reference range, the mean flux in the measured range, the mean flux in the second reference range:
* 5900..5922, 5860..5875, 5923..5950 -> 0.38 angstrom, 29.4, 28.7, 29.2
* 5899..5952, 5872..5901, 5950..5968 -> -1.47 angstrom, 27.3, 28.9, 28.8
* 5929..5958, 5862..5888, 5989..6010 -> 0.63 angstrom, 28.8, 28.5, 29.3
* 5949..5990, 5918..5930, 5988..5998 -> 0.63 angstrom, 29.6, 28.9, 29.2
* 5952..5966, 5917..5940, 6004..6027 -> 0.32 angstrom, 29.4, 28.6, 29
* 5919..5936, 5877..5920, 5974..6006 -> -0.76 angstrom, 27.5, 29.2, 28.8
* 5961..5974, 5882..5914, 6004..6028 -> -1.10 angstrom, 26.9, 30.6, 29.1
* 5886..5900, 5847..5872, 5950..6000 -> 1.30 angstrom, 28.2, 25.8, 28.9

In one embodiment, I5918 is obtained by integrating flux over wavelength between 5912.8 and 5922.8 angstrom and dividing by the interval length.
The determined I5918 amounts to 29.4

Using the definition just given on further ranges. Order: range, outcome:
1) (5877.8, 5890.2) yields 26.5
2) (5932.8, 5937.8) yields 28.3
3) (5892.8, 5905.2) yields 27.3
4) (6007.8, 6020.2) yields 28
